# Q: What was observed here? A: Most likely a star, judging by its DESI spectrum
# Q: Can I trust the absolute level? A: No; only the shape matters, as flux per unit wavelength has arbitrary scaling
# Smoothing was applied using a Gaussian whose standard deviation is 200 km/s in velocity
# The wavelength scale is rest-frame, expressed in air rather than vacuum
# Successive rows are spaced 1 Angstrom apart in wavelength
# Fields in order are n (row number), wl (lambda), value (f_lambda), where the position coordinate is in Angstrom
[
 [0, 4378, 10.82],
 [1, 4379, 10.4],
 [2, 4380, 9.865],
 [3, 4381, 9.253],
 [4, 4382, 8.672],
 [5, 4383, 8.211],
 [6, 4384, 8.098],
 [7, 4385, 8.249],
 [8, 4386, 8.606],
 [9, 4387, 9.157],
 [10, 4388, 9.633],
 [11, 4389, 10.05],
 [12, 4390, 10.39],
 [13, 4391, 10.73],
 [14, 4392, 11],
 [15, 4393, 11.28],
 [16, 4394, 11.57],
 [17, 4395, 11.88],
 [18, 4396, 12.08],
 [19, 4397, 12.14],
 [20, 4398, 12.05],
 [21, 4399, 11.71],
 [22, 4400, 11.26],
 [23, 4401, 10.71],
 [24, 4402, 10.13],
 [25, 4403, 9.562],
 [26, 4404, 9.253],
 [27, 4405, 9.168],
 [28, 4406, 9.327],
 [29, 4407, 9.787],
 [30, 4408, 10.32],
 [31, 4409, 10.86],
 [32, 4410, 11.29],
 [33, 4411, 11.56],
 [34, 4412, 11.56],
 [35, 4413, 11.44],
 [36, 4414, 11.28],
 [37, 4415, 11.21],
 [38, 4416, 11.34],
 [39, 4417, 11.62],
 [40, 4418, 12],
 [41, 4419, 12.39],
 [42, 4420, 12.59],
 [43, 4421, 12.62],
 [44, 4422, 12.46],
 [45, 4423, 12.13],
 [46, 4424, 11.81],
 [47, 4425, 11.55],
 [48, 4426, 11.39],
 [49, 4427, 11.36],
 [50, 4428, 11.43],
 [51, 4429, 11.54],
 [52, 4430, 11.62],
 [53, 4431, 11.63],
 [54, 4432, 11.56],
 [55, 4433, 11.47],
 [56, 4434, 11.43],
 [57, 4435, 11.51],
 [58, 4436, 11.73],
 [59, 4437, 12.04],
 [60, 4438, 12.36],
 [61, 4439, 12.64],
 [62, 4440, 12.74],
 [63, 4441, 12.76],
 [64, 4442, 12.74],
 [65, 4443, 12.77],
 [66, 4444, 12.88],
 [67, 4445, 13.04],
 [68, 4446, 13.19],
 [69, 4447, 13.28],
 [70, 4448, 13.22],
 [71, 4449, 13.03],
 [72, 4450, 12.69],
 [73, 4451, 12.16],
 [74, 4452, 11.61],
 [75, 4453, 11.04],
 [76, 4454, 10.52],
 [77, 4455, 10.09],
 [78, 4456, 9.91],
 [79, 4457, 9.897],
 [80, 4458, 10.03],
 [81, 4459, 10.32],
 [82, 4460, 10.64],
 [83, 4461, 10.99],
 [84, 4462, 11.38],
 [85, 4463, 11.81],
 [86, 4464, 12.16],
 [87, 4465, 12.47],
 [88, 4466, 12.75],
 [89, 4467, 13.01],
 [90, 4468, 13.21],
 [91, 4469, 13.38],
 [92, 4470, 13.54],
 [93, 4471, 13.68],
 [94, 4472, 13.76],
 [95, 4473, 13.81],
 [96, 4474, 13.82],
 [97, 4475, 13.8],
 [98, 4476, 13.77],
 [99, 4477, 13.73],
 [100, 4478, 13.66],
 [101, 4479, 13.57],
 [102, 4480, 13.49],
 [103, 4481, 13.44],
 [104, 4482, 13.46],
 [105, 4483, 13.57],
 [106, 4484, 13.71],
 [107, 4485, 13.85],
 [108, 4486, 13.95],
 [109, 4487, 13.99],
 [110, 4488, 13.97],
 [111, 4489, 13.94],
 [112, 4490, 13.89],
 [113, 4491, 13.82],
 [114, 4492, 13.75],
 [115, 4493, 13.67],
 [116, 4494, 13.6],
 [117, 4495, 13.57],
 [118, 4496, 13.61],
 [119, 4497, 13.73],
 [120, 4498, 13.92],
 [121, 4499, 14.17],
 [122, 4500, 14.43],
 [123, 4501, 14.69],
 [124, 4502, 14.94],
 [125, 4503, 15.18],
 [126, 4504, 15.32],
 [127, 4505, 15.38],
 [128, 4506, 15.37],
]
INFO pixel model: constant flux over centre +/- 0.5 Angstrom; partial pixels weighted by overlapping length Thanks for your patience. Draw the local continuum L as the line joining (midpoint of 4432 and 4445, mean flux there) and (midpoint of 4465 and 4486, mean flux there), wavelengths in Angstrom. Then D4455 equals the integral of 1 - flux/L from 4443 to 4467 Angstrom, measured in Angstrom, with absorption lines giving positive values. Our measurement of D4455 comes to 2.0 Angstrom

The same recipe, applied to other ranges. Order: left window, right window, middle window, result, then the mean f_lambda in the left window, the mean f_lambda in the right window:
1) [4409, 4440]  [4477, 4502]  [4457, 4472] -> 1.1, 11.8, 13.8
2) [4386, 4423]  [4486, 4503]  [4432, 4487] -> 1.5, 11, 14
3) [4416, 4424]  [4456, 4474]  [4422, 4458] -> 0.8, 12.2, 12.2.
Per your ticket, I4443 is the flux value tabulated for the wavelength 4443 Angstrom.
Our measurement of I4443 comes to 12.77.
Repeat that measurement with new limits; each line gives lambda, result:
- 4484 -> 13.71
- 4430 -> 11.62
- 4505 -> 15.38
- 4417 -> 11.62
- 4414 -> 11.28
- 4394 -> 11.57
